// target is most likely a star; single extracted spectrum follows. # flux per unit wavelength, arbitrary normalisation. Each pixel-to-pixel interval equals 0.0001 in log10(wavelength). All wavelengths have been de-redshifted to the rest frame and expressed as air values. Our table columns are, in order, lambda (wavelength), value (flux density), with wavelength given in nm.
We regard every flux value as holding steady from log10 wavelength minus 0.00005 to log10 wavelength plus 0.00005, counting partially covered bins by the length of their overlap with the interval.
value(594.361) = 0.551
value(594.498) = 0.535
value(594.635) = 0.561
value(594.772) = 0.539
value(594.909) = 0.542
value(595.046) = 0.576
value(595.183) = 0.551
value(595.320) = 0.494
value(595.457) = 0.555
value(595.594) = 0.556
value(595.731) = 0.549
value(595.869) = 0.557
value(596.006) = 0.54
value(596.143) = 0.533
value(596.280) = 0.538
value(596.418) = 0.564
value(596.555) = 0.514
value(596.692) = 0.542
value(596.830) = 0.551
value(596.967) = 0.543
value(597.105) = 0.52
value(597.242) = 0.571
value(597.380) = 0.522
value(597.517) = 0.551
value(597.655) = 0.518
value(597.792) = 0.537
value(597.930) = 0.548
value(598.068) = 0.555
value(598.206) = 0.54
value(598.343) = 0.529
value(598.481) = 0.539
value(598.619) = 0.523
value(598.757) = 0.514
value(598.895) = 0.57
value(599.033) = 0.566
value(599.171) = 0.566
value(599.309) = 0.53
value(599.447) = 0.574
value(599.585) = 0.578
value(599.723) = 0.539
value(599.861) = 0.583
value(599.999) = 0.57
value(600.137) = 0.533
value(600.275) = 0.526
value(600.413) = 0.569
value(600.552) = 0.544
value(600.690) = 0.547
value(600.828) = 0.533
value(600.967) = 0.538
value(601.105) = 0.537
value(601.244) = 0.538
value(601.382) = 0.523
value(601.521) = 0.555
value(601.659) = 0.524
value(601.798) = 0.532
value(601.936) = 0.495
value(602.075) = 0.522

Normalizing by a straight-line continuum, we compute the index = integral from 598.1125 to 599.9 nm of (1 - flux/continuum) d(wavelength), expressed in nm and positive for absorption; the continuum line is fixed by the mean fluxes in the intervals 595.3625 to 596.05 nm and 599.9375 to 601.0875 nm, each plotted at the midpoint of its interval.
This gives -0.01 nm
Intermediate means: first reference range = 0.549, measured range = 0.55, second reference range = 0.545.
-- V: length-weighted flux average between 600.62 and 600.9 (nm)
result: 0.54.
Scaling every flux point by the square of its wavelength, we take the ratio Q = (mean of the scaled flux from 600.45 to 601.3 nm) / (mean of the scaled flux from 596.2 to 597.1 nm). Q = 1.01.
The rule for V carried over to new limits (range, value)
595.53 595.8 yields 0.552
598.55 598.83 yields 0.519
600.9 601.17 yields 0.538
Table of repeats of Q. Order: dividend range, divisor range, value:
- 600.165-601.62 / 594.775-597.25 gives 1.01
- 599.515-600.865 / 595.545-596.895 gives 1.03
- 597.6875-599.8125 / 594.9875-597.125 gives 1.02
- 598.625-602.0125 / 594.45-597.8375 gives 1.02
